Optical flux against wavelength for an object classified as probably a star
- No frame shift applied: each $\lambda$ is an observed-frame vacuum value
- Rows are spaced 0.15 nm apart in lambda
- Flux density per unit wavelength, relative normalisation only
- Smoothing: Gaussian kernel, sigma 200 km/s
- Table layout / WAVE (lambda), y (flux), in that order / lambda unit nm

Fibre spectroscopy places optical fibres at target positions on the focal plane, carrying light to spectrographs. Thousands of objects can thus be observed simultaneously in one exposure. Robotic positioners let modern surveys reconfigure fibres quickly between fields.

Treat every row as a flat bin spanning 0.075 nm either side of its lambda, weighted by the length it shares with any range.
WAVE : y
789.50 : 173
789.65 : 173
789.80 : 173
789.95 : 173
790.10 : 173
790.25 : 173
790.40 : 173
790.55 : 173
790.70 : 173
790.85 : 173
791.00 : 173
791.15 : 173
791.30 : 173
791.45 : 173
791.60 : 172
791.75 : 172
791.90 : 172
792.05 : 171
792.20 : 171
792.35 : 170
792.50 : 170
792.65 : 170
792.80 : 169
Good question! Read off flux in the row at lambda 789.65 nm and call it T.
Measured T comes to 173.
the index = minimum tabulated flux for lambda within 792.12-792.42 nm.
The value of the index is 170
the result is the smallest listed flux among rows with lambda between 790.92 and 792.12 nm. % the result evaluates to 171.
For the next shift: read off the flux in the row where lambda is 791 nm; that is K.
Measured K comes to 173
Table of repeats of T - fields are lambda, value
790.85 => 173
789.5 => 173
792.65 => 170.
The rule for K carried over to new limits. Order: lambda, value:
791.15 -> 173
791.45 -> 173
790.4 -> 173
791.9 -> 172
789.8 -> 173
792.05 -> 171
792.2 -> 171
